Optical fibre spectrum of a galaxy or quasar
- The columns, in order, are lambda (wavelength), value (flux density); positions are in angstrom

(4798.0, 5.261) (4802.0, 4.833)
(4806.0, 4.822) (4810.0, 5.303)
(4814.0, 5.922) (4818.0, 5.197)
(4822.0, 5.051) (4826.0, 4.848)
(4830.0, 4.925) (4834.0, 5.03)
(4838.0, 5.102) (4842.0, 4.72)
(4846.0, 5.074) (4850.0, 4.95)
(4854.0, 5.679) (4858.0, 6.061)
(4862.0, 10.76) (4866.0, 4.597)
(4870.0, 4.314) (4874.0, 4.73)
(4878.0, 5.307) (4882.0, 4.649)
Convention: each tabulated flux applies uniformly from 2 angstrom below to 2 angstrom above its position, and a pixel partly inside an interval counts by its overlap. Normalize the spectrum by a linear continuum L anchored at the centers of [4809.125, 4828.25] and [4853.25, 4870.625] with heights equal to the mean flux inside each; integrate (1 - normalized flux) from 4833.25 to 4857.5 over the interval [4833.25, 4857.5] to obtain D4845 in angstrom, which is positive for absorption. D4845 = 3.5 angstrom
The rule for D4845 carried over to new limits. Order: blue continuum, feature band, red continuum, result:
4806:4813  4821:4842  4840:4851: 0.3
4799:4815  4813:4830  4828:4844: -0.4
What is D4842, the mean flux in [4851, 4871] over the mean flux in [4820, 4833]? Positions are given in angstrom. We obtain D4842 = 1.28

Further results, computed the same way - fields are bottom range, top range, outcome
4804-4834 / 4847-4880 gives 1.12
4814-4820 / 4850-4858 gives 1.03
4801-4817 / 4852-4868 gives 1.29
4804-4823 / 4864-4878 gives 0.88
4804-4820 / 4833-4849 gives 0.94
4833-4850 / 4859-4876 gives 1.23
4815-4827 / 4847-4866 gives 1.27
